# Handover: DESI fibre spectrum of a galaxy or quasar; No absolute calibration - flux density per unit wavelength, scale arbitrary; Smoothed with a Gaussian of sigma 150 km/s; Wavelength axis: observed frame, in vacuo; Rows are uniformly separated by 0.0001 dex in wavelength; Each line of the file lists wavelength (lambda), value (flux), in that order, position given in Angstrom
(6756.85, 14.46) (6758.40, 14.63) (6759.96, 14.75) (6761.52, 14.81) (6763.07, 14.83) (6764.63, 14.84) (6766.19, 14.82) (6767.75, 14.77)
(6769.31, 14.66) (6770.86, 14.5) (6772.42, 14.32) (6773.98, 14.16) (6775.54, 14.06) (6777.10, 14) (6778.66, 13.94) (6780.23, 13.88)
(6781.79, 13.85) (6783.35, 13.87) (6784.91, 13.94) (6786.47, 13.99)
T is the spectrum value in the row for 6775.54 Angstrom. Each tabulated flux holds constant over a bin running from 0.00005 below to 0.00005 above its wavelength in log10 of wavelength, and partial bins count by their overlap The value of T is 14.06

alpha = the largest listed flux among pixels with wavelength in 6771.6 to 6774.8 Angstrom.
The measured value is 14.32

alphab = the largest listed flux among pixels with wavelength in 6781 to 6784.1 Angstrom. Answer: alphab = 13.87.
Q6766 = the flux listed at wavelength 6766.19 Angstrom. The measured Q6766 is 14.82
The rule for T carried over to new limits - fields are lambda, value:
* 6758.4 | 14.63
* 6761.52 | 14.81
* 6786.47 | 13.99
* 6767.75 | 14.77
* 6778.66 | 13.94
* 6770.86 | 14.5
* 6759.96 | 14.75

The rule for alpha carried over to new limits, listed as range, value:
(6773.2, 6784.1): 14.16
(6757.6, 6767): 14.84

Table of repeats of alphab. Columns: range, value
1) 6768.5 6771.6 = 14.66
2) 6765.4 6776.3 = 14.82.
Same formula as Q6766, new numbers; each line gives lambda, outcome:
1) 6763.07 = 14.83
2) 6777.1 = 14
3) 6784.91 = 13.94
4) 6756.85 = 14.46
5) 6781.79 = 13.85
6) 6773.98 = 14.16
